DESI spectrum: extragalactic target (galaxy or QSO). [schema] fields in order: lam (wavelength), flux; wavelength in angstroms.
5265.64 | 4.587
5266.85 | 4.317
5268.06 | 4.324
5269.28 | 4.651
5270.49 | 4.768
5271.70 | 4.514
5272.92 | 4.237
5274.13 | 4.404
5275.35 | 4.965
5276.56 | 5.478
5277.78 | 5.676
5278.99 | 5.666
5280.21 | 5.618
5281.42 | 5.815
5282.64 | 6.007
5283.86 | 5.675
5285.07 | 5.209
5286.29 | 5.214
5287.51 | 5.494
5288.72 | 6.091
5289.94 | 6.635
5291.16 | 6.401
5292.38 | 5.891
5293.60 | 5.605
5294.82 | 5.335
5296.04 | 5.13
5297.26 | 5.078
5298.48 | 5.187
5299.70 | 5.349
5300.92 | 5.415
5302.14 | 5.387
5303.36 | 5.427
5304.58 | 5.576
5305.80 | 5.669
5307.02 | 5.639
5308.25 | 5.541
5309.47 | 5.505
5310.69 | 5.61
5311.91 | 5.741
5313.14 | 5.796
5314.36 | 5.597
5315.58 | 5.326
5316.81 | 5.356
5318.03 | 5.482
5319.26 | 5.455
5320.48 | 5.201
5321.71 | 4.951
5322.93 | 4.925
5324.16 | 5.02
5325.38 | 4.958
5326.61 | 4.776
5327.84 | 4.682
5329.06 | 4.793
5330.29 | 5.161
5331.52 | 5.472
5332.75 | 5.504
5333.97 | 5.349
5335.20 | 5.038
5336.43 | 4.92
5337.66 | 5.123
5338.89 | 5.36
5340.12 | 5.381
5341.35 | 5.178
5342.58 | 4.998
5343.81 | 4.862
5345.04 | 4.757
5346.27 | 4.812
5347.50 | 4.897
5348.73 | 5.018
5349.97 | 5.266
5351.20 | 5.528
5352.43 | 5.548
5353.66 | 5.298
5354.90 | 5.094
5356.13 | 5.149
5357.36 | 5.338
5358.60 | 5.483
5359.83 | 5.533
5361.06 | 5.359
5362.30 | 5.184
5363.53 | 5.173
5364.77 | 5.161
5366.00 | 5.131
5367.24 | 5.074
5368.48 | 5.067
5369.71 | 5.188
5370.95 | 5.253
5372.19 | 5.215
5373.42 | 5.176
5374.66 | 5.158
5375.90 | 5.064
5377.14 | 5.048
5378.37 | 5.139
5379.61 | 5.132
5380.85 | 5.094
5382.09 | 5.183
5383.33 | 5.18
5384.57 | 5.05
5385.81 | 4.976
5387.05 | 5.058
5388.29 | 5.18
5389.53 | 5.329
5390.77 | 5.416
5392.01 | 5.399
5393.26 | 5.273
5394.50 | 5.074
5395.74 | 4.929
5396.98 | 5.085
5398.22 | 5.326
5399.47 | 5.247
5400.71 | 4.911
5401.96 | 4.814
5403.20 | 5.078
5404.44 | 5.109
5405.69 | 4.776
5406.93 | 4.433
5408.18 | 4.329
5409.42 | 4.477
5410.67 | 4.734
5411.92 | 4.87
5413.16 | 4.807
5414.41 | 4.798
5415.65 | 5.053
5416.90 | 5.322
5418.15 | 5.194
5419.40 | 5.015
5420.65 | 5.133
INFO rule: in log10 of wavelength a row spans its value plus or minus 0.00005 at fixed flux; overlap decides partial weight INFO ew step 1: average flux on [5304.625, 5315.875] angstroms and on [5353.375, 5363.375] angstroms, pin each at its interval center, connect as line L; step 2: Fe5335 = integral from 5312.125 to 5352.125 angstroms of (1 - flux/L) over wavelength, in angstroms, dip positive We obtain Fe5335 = 2.2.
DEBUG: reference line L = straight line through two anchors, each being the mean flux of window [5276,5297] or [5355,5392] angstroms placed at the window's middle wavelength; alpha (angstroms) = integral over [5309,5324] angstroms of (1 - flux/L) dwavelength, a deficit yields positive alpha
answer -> 0.33 angstroms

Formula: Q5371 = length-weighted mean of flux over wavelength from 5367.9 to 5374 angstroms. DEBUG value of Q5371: 5.19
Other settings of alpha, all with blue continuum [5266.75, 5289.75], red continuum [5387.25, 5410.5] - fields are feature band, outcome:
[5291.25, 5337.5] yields -1.6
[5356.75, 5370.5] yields -0.5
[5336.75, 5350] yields 0.1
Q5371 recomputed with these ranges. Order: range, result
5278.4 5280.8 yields 5.63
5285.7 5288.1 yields 5.35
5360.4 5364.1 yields 5.25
